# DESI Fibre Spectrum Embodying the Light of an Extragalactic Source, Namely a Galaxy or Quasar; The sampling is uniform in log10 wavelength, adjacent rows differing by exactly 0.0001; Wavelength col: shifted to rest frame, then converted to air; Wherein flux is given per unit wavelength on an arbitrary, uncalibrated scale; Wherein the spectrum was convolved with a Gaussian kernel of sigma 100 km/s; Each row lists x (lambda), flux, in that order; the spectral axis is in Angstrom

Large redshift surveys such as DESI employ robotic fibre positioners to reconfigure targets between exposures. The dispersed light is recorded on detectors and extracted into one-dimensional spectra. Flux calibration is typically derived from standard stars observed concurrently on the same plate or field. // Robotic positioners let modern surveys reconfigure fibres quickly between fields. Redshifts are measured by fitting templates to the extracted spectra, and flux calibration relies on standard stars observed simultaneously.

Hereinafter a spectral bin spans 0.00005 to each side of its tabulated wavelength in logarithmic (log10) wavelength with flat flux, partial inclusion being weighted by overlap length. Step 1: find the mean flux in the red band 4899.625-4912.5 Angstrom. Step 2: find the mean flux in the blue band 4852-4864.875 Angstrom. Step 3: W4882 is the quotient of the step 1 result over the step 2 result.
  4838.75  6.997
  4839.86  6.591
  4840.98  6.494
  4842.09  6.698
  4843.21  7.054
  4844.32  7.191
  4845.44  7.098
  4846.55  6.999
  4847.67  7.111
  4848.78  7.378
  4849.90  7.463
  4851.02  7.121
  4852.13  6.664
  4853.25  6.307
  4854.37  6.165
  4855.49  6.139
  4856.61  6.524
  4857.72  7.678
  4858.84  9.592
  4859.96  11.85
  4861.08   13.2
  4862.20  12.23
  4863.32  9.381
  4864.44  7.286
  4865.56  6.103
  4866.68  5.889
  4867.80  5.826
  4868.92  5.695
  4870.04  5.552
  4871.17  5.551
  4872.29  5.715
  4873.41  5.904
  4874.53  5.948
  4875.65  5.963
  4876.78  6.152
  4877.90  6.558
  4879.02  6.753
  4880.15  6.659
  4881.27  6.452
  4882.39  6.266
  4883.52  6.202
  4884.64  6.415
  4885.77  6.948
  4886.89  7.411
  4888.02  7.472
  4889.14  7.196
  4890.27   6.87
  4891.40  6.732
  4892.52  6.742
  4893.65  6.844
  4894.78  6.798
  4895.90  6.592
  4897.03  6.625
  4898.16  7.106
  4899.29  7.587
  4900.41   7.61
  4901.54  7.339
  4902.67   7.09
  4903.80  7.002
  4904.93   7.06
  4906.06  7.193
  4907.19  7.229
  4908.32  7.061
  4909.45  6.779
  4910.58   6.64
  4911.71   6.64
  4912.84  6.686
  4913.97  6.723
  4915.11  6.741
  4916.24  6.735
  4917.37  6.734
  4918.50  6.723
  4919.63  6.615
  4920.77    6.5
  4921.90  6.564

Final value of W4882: 0.8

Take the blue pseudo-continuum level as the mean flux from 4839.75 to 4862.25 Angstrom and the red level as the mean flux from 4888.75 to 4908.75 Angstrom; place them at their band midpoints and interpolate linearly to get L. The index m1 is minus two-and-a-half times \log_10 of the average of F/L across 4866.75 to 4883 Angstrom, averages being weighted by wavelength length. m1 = 0.21 mag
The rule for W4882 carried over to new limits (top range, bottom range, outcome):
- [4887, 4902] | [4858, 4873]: 0.89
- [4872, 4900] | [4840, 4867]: 0.86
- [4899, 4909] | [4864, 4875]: 1.22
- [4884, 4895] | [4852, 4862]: 0.82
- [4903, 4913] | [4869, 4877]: 1.20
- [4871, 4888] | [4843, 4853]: 0.90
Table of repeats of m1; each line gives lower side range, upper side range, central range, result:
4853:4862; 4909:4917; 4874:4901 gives 0.126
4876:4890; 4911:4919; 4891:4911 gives -0.048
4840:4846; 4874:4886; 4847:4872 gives -0.137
